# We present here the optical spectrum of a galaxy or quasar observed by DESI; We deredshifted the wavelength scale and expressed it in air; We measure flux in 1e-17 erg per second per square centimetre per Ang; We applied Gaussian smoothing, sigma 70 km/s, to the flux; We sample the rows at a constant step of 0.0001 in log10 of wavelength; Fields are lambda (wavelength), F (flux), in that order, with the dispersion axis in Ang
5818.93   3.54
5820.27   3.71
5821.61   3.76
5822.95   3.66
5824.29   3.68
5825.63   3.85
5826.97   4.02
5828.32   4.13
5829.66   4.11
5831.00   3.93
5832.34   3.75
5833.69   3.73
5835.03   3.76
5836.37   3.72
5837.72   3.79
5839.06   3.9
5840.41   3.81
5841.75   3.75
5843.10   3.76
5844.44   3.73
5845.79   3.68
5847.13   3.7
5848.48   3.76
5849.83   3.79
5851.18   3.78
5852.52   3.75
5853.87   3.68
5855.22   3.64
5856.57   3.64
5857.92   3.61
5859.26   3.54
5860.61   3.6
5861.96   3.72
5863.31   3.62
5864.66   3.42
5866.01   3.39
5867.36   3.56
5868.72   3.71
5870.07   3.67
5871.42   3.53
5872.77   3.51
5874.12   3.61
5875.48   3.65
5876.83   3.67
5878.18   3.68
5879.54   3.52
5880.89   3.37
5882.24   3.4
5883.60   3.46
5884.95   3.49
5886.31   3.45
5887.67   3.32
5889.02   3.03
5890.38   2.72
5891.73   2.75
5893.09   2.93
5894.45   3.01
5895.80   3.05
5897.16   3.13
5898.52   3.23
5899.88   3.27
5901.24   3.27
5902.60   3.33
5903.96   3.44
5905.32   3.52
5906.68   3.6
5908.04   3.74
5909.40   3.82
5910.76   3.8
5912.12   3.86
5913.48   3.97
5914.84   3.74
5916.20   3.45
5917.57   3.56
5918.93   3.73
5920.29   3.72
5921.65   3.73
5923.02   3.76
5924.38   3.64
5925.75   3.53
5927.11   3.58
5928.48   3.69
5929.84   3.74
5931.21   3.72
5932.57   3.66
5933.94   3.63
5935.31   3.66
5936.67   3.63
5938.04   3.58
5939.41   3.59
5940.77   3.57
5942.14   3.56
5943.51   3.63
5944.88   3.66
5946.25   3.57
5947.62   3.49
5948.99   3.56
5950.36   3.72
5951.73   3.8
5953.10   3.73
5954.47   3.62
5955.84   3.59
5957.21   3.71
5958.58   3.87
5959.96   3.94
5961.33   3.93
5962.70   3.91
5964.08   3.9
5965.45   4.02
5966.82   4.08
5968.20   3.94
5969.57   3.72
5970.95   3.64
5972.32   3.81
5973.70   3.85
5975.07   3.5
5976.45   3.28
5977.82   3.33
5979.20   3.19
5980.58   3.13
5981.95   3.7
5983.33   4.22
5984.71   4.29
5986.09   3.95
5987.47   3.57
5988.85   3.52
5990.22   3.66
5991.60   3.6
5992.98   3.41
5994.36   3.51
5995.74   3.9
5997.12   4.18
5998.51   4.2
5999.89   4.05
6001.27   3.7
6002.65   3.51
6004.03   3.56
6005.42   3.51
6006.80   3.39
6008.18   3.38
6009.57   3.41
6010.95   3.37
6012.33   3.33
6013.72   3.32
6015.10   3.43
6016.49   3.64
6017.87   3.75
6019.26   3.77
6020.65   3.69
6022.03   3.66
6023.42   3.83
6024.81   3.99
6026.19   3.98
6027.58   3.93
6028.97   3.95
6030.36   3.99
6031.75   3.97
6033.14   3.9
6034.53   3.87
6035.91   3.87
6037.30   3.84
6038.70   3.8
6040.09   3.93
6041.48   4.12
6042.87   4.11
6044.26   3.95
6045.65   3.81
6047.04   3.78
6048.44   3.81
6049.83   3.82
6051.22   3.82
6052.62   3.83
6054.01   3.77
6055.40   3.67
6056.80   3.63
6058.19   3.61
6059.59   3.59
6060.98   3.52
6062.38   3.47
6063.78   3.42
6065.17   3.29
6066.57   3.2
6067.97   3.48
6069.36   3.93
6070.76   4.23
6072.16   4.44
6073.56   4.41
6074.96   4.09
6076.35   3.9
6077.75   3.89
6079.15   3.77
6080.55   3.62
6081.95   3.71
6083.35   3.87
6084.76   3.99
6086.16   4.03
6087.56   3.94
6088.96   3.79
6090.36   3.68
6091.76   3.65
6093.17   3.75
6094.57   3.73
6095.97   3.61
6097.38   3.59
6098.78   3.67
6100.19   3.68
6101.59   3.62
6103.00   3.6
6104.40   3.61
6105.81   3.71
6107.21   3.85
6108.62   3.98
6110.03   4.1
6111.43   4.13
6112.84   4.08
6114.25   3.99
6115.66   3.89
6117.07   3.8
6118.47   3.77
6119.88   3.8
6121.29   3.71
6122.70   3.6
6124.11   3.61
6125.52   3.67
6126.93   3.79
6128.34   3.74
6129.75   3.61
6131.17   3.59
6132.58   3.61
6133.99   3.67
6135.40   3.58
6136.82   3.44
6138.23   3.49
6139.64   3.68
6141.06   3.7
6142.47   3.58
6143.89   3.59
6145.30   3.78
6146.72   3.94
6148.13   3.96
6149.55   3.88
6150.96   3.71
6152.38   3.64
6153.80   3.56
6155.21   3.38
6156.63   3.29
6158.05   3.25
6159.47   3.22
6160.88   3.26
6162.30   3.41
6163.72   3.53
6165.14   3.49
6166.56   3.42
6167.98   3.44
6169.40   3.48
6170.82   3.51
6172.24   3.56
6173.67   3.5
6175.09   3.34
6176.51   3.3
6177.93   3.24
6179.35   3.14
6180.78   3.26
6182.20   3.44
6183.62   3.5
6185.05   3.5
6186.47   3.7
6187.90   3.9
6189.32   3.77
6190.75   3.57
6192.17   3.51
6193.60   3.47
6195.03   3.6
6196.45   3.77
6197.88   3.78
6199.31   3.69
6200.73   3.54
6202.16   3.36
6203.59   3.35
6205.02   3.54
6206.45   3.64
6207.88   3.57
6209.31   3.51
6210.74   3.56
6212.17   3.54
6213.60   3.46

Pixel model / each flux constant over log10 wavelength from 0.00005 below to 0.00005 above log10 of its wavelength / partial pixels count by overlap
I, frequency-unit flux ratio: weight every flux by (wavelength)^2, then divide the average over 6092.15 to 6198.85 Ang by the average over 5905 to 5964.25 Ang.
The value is 1.05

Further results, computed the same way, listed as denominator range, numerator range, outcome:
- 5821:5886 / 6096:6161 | 1.10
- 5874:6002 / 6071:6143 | 1.11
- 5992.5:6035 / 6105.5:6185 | 1.01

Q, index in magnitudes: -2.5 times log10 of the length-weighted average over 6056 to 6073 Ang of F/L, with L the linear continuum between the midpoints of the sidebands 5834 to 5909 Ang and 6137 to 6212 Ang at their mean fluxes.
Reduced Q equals -0.04 mag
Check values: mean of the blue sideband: 3.51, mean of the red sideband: 3.53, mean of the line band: 3.66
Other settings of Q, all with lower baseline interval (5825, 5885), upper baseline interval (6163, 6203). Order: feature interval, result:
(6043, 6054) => -0.08 mag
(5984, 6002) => -0.06 mag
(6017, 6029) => -0.07 mag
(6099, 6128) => -0.07 mag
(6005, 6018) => 0.05 mag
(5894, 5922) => 0.04 mag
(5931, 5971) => -0.03 mag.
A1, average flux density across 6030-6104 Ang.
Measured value 3.79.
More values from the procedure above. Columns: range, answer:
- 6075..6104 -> 3.76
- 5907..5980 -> 3.69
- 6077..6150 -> 3.75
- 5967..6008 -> 3.68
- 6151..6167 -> 3.42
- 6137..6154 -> 3.71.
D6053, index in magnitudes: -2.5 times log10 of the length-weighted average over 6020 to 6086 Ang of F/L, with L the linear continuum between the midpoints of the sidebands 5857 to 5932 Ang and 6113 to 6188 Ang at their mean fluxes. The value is -0.08 mag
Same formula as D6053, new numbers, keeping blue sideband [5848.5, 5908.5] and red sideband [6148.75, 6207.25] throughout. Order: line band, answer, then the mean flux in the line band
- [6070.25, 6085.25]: -0.15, 3.99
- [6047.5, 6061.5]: -0.07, 3.71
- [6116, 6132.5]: -0.06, 3.7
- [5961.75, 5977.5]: -0.09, 3.78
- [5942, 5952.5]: -0.05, 3.63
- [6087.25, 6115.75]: -0.09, 3.79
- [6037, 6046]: -0.14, 3.94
